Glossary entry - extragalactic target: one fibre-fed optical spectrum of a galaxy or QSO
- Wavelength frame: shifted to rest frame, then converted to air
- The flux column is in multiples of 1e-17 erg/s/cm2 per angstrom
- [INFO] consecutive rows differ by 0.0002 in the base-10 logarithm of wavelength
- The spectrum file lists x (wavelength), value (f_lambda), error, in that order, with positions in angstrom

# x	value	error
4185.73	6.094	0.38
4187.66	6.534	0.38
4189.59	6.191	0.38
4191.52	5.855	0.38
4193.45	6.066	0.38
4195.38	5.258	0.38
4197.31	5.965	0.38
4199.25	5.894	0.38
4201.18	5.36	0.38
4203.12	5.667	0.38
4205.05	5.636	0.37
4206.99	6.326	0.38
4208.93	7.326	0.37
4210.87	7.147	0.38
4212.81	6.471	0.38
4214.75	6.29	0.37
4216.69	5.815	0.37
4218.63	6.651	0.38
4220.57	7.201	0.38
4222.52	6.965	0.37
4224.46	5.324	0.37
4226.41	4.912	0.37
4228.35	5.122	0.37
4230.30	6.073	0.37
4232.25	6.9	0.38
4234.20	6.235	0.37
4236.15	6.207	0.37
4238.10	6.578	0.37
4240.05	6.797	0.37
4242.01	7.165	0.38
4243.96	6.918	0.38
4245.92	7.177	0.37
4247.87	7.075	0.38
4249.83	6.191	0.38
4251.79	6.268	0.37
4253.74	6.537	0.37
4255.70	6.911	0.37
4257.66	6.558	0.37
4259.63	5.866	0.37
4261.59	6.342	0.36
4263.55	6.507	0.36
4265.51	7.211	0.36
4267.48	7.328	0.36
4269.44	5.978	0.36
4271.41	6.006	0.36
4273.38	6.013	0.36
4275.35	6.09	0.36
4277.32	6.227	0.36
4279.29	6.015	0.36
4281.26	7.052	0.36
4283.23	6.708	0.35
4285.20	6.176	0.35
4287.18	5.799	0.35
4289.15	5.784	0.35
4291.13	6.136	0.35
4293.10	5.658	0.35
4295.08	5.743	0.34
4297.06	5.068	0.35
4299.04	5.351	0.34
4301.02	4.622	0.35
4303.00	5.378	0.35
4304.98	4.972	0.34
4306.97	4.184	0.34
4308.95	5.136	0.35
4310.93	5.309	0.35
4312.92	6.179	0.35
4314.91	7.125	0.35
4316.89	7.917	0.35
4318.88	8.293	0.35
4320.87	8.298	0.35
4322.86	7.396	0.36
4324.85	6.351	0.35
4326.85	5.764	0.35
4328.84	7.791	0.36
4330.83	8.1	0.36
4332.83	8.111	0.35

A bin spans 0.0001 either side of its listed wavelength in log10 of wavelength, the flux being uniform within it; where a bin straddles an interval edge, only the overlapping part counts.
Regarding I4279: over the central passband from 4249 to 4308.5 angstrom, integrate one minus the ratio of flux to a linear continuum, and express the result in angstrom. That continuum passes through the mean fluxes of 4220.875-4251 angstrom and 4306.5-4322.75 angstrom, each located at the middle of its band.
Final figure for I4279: 4.8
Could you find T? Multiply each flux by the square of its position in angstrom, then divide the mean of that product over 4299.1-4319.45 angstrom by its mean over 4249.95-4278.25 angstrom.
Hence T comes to 0.93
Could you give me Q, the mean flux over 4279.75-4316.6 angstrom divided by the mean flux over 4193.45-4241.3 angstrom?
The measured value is 0.93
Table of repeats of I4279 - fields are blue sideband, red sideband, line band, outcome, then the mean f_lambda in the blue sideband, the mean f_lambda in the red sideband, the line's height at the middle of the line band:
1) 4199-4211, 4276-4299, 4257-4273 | -1.1 angstrom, 6.15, 6.01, 6.04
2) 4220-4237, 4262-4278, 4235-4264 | -1.7 angstrom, 6.08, 6.42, 6.25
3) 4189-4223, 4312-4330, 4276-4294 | 2.0 angstrom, 6.22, 7.25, 6.93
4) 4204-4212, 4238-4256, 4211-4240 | 1.9 angstrom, 6.6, 6.77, 6.67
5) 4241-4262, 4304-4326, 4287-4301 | 2.1 angstrom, 6.64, 6.46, 6.52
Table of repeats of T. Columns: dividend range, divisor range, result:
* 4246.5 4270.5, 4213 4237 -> 1.09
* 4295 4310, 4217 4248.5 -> 0.80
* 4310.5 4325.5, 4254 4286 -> 1.14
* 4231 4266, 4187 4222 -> 1.09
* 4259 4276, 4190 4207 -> 1.14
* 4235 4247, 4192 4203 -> 1.22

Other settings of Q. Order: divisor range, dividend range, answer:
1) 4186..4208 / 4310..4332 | 1.21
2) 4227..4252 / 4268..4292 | 0.95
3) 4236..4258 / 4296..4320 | 0.86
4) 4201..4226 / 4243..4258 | 1.06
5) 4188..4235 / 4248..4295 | 1.03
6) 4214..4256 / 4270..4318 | 0.91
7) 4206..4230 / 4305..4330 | 1.05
